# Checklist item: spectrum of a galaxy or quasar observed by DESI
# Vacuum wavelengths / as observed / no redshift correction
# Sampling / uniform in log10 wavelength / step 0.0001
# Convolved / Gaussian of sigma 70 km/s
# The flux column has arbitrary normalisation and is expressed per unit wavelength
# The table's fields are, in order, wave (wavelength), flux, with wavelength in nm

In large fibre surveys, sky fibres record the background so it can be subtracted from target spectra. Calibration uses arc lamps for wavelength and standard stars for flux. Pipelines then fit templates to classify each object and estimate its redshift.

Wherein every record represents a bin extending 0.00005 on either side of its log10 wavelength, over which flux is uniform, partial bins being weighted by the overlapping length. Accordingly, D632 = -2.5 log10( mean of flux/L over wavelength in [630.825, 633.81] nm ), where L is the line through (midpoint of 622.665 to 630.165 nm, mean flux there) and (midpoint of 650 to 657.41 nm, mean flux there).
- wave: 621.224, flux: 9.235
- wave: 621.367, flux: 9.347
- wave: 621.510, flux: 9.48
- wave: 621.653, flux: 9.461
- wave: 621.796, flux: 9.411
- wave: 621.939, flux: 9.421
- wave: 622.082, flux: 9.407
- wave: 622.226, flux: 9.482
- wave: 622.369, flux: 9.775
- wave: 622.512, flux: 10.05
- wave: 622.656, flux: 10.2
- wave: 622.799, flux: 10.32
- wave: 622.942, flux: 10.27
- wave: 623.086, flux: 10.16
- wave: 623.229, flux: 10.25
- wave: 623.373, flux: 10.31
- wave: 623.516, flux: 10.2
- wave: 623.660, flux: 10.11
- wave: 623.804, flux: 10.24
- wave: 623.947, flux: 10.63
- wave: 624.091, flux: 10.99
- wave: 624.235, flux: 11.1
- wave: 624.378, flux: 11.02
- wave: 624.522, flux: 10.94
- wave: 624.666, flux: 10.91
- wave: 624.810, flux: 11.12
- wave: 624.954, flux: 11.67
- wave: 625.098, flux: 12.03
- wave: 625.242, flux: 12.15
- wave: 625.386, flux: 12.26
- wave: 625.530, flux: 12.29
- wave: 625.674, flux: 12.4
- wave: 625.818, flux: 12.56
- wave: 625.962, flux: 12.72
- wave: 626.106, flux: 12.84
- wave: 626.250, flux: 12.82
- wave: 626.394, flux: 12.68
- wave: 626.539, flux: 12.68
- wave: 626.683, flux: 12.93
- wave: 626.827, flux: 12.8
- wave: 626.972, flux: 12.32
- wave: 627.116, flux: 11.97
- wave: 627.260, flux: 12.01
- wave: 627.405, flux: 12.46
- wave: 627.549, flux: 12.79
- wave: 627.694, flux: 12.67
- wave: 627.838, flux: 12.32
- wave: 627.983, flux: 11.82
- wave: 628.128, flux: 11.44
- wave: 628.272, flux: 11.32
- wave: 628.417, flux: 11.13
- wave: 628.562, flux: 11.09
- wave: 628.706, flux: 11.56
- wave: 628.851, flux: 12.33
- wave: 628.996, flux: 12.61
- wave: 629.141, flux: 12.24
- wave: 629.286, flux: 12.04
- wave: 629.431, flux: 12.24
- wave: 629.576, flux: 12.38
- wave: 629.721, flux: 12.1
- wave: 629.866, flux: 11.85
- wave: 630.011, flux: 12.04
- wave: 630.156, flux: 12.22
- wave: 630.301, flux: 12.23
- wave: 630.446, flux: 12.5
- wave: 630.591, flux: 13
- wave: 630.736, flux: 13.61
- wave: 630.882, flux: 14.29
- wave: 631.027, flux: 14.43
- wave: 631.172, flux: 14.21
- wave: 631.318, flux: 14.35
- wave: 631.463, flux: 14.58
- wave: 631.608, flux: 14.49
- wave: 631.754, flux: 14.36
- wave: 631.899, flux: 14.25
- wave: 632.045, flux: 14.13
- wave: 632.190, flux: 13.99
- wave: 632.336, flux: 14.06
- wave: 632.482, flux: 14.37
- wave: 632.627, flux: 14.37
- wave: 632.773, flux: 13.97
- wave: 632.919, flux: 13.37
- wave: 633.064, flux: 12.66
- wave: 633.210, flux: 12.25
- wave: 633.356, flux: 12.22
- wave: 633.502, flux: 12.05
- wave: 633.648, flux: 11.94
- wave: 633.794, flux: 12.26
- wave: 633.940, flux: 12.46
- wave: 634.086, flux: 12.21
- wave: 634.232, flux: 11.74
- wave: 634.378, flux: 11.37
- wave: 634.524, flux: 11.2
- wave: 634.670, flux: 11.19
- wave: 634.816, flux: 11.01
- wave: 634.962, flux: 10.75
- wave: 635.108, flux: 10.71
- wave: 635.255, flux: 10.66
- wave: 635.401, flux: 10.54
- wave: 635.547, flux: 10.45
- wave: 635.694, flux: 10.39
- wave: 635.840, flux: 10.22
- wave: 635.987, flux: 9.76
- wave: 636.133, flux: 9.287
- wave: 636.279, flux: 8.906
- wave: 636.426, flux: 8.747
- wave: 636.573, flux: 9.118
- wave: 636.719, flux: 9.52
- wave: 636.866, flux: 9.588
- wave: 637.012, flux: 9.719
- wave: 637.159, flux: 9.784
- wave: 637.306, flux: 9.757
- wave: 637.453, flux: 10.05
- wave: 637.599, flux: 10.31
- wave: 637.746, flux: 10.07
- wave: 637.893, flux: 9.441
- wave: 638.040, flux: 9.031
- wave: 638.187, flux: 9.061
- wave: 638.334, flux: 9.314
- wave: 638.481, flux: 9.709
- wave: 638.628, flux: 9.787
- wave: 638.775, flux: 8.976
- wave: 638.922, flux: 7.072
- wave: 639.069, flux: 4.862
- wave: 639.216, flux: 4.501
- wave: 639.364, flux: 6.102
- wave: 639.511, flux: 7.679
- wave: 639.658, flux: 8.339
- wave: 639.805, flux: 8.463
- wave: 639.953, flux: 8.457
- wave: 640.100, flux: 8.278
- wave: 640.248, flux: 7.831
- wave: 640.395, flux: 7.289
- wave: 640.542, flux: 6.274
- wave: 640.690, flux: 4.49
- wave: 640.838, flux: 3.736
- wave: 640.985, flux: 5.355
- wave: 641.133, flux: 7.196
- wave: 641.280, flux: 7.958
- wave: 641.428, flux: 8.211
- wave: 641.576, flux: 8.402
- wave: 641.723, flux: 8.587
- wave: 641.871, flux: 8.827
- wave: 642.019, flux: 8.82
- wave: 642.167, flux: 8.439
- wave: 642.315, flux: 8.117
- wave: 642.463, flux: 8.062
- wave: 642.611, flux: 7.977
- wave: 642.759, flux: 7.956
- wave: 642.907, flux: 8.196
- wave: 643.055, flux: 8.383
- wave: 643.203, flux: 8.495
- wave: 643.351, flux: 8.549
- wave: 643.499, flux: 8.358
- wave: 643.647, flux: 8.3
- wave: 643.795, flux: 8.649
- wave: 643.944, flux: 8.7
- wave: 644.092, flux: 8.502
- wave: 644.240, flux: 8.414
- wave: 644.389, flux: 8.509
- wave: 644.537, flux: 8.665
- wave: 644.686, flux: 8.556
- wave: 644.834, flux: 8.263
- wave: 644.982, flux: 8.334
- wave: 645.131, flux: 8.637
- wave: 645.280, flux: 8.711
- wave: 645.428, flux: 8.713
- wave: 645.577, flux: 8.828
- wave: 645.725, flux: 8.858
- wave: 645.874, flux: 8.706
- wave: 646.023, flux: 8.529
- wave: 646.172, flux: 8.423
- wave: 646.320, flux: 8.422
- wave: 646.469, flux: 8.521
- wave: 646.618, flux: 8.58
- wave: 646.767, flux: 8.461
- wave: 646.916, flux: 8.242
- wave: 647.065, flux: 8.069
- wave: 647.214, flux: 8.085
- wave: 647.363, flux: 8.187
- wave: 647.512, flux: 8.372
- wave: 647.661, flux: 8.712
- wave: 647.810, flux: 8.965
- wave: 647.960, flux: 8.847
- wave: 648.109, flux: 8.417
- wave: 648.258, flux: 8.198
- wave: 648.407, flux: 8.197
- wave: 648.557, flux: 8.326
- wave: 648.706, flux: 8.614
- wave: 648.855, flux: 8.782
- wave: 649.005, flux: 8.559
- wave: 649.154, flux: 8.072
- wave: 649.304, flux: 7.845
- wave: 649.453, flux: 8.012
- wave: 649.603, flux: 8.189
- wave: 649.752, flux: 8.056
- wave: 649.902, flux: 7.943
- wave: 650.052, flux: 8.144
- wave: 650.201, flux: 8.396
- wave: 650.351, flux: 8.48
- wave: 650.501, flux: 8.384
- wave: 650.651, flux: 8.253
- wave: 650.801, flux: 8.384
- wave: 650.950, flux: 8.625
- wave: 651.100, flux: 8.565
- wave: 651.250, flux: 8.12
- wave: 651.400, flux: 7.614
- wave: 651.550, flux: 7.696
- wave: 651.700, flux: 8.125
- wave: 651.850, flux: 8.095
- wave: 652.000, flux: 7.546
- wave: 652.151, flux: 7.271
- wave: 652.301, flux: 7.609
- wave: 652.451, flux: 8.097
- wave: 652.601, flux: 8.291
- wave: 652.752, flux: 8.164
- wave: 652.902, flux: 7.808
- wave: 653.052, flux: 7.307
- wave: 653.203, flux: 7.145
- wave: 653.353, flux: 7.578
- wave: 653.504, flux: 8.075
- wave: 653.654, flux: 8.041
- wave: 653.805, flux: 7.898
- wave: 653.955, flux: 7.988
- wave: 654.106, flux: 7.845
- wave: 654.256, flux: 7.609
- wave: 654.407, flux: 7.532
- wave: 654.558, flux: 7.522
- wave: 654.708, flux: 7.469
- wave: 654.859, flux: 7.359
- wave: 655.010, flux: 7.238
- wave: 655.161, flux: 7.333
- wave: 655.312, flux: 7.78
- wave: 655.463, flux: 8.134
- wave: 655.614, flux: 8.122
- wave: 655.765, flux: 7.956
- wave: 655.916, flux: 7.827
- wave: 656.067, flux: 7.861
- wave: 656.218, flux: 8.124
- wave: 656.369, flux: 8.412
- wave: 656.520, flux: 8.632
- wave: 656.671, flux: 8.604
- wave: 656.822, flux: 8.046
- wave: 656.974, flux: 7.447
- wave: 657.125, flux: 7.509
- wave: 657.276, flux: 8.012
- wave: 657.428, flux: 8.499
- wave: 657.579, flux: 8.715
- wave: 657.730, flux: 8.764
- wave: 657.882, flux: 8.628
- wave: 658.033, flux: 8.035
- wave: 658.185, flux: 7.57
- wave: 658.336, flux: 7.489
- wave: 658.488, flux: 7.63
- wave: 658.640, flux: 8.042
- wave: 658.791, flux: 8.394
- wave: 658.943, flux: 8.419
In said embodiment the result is -0.25 mag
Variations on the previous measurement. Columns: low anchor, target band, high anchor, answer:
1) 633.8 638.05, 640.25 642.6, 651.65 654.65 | 0.28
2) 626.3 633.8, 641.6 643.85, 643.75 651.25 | 0.15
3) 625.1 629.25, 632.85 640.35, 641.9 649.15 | 0.05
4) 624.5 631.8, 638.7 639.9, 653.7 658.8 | 0.45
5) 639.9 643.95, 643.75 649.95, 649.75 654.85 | -0.08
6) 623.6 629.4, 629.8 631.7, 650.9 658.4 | -0.18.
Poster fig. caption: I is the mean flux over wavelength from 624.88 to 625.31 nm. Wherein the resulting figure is 11.9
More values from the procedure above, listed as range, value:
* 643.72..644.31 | 8.57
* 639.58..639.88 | 8.39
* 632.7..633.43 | 12.9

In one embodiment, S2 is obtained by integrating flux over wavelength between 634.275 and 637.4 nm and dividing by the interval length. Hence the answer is 10.1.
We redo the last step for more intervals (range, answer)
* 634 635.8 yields 11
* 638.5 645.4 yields 7.85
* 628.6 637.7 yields 11.9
